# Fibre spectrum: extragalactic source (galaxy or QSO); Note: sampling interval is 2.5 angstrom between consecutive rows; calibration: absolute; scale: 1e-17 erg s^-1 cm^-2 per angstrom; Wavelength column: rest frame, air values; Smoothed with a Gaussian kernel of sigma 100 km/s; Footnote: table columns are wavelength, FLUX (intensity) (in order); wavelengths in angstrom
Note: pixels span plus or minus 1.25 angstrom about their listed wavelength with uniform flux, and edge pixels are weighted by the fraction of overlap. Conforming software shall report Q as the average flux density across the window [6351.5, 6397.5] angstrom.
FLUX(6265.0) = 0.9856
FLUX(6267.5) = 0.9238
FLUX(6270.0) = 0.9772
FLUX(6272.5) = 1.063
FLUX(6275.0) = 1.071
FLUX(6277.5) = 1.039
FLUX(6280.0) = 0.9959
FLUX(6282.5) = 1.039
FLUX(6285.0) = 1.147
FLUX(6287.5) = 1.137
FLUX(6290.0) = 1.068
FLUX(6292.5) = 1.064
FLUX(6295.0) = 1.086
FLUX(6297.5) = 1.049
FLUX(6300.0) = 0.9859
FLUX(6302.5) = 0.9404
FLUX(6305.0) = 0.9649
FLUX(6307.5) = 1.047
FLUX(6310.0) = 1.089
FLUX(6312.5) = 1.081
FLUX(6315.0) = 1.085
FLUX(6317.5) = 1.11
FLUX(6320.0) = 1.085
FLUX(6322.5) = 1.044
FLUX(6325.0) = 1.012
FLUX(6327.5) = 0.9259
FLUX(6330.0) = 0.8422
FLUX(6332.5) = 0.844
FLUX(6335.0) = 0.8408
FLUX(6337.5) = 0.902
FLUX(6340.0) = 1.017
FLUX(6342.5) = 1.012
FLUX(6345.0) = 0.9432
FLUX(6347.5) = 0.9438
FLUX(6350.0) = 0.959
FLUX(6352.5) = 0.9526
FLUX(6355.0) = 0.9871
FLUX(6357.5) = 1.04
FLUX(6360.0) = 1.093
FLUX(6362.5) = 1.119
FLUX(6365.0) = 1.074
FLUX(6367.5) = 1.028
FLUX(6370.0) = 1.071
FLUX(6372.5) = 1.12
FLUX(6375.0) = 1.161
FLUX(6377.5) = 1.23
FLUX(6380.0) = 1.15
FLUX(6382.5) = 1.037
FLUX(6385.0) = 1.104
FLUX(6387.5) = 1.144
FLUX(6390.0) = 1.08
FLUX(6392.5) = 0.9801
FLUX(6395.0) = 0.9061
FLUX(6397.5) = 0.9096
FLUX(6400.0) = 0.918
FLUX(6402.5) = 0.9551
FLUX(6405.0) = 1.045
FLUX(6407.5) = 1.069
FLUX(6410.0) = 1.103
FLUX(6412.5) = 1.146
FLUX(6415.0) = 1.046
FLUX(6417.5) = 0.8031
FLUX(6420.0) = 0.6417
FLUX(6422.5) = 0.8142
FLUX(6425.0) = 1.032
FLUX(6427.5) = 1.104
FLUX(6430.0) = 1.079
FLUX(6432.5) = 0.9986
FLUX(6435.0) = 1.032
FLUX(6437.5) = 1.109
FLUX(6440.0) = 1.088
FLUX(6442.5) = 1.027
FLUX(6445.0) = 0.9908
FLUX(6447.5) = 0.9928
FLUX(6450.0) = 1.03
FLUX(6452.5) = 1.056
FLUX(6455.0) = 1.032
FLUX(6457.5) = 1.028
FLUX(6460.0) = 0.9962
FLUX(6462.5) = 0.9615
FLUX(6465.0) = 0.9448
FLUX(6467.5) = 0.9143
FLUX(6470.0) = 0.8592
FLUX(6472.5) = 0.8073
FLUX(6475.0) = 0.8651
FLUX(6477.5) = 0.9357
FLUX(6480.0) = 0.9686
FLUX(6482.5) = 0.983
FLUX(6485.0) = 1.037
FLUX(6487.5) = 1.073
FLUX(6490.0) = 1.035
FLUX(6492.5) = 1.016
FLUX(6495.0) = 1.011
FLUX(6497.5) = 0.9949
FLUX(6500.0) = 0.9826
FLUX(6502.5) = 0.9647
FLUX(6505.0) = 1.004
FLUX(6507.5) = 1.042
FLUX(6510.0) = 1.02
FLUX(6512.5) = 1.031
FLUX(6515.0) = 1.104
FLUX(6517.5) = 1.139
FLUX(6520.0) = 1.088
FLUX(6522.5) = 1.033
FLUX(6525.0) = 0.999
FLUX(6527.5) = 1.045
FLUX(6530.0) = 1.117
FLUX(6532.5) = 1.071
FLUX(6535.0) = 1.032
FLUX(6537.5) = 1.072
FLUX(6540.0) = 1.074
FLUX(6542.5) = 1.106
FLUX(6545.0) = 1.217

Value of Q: 1.07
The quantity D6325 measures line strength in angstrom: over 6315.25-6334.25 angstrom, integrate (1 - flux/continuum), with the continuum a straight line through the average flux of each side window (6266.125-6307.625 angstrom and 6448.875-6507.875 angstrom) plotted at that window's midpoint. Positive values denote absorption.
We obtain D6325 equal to 0.8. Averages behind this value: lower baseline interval 1.03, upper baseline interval 0.98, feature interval 0.982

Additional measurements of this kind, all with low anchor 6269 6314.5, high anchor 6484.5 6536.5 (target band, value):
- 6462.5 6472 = 1.2 angstrom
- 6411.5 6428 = 1.8 angstrom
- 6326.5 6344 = 2.2 angstrom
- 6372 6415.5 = -0.7 angstrom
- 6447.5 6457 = 0.1 angstrom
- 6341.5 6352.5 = 0.9 angstrom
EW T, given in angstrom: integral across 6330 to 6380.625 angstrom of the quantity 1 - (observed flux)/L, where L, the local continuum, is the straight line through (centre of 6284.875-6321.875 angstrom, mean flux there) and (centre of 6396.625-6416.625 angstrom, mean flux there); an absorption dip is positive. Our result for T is 1.1 angstrom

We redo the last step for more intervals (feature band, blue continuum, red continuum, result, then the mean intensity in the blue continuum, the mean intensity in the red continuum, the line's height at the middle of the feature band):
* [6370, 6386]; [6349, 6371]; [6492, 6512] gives -1.5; 1.04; 1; 1.03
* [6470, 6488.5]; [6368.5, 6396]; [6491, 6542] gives 1.9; 1.09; 1.04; 1.06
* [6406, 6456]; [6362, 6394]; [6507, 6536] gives 3.4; 1.1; 1.06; 1.08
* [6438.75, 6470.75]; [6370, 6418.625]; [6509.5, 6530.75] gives 1.8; 1.05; 1.06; 1.06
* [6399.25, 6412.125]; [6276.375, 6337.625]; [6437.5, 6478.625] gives -0.5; 1.02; 0.975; 0.99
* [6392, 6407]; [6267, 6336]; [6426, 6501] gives 0.8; 1.02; 0.999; 1.01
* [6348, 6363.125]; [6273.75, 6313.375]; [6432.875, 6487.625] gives 0.1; 1.05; 0.986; 1.03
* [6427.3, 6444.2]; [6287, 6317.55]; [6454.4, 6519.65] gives -0.8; 1.05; 0.991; 1.01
